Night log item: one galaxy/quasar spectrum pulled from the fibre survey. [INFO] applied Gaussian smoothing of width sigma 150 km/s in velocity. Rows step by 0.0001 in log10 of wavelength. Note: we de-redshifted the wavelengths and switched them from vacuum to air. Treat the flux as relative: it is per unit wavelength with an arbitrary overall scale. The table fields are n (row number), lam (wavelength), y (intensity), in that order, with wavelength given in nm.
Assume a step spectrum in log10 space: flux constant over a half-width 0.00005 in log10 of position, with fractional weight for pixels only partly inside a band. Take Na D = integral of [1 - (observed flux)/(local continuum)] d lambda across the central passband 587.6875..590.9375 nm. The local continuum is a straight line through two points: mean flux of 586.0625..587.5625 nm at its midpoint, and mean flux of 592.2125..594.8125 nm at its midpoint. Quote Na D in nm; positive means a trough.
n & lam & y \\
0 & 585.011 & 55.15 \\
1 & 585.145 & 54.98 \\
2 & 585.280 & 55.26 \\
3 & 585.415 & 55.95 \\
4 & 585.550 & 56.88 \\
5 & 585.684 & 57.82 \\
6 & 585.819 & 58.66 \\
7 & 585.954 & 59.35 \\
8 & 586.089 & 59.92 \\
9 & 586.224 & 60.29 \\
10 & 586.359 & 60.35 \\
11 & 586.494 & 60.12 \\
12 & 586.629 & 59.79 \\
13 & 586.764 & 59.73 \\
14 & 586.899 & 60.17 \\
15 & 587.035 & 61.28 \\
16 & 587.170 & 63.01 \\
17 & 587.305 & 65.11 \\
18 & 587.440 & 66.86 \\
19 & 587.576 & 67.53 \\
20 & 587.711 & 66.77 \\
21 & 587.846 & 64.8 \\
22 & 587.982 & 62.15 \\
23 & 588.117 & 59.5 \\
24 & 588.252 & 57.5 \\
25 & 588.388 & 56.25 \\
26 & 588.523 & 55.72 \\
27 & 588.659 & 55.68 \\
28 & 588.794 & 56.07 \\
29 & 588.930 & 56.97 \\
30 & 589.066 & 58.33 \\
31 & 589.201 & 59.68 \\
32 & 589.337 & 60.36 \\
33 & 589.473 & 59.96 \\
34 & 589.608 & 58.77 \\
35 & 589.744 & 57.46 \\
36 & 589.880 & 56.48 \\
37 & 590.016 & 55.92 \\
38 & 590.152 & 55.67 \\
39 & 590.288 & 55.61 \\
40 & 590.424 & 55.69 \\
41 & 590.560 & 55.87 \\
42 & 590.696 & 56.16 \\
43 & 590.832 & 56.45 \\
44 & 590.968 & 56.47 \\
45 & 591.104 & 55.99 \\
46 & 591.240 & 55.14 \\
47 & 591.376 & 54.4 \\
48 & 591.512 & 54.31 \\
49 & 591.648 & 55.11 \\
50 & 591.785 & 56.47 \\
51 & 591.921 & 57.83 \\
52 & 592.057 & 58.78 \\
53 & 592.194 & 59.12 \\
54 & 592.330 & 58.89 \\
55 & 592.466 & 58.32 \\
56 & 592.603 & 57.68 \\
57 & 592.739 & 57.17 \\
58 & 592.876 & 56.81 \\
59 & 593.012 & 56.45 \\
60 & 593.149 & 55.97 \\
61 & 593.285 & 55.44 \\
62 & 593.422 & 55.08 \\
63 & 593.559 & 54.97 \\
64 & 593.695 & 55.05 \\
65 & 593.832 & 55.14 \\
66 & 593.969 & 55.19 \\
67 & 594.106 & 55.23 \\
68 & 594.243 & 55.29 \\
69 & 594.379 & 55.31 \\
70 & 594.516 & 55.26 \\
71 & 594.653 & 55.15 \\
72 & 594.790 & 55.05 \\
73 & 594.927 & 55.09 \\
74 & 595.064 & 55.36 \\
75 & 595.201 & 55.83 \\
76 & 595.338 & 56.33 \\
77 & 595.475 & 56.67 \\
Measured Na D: 0.09 nm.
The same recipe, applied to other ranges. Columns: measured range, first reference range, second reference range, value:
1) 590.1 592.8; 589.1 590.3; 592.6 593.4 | 0.026 nm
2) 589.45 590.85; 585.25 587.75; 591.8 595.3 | 0.043 nm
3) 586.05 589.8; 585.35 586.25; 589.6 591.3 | -0.196 nm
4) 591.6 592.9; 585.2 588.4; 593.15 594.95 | -0.026 nm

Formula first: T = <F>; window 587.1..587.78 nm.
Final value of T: 65.9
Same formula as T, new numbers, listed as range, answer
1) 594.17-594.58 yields 55.4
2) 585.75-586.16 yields 59.3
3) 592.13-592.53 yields 58.9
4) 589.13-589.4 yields 60.1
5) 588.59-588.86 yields 55.9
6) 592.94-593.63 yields 55.6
